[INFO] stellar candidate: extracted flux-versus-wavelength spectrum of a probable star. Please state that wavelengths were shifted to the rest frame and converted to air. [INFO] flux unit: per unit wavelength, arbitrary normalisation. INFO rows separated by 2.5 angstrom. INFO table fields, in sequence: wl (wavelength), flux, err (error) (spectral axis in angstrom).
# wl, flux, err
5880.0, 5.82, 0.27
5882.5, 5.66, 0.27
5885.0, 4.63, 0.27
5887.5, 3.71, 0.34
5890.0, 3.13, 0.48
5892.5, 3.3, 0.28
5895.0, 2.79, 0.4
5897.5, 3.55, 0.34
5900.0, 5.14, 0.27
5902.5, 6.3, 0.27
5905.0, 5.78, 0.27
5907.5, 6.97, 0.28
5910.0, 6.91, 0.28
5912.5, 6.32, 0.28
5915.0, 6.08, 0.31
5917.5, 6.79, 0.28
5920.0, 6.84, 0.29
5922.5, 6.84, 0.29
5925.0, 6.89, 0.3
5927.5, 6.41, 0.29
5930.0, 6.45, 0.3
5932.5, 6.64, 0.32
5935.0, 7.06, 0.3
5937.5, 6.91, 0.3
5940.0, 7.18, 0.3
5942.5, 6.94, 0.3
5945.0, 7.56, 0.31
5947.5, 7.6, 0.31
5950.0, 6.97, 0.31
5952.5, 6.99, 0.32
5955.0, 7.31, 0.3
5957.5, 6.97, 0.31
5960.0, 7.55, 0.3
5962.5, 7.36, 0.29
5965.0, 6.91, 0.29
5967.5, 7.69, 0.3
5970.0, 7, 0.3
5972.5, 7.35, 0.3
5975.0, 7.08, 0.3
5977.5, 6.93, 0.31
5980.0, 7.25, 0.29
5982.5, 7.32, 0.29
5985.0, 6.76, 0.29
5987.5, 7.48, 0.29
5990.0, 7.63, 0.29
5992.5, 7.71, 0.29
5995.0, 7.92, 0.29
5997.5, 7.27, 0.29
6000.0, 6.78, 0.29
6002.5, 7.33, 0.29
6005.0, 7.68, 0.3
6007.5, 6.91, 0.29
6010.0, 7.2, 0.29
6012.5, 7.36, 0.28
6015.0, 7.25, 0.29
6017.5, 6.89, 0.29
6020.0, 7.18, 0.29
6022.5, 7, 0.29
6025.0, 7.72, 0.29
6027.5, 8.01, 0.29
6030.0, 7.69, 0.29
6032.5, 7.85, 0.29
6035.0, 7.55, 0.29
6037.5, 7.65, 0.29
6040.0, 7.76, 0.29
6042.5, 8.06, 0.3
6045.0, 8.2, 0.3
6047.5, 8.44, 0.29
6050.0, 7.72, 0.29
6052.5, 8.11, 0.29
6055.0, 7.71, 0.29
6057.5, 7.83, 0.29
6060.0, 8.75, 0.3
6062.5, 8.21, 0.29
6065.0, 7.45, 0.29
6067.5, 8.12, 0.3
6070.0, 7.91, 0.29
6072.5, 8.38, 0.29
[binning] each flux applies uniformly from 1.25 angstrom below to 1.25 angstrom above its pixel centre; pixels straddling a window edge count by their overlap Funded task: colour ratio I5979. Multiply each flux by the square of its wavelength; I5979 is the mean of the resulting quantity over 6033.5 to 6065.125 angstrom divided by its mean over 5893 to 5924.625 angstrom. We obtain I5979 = 1.43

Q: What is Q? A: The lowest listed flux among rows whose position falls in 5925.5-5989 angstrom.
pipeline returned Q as 6.41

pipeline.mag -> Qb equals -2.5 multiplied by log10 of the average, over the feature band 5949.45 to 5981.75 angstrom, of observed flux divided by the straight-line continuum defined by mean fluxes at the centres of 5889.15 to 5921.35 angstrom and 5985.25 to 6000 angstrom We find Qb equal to -0.06 mag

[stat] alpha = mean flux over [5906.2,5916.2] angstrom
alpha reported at 6.57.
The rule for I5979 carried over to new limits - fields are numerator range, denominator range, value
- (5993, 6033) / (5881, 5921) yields 1.46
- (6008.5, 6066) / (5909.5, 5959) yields 1.16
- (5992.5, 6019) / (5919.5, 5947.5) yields 1.08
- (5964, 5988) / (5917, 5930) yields 1.09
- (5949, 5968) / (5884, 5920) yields 1.42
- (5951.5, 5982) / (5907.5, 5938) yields 1.09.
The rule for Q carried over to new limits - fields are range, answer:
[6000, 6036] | 6.78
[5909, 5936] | 6.08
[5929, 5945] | 6.45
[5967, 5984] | 6.93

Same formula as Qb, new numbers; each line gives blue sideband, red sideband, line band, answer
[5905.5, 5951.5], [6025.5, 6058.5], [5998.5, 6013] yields 0.05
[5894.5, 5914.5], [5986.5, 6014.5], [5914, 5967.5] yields -0.12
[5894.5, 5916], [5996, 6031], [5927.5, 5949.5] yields -0.14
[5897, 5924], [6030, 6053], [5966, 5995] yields -0.03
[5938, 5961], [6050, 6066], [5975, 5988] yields 0.05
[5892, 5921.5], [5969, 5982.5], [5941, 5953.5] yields -0.11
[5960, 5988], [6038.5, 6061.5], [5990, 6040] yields 0.03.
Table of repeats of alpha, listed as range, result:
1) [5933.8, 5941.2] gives 7.05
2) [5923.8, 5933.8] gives 6.6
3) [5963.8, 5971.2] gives 7.2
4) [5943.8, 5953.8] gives 7.28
